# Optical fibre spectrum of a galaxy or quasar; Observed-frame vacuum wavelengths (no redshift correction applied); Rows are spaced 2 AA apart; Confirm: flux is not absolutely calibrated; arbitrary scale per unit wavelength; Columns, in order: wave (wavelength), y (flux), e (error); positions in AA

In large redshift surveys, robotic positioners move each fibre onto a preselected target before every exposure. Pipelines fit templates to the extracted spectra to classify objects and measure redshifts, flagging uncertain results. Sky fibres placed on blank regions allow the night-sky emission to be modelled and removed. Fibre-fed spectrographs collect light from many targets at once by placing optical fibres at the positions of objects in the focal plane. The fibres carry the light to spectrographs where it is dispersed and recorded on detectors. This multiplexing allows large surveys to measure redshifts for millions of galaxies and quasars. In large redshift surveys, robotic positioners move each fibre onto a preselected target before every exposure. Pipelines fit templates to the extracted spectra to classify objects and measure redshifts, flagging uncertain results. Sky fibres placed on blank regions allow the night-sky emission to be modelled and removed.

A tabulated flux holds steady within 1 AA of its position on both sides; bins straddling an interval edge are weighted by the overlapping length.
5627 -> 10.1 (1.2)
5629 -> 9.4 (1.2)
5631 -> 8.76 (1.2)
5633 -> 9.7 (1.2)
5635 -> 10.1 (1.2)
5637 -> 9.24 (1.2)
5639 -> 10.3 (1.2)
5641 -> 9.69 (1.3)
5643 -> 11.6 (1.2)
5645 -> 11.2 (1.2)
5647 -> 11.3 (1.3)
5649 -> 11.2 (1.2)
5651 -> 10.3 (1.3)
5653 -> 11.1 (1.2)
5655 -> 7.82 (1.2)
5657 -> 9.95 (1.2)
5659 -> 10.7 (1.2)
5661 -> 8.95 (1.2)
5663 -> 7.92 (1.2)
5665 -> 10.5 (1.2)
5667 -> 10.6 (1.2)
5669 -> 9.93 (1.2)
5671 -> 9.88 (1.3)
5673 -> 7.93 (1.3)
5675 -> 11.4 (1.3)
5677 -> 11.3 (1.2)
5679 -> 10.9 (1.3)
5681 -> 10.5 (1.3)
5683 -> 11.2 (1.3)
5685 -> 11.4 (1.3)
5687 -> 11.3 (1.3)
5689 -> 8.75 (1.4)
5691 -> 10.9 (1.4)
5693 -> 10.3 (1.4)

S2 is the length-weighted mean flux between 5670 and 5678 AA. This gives 10.1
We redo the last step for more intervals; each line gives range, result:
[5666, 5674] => 9.59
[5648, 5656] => 10.1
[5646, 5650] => 11.2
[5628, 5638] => 9.44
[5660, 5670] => 9.58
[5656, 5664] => 9.38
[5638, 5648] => 10.8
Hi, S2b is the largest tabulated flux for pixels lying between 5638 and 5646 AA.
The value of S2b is 11.6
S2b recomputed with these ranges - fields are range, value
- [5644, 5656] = 11.3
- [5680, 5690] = 11.4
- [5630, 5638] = 10.1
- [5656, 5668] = 10.7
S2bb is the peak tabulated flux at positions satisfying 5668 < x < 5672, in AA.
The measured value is 9.93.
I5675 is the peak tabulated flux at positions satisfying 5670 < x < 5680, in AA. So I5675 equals 11.4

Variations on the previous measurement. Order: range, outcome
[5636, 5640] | 10.3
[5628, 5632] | 9.4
